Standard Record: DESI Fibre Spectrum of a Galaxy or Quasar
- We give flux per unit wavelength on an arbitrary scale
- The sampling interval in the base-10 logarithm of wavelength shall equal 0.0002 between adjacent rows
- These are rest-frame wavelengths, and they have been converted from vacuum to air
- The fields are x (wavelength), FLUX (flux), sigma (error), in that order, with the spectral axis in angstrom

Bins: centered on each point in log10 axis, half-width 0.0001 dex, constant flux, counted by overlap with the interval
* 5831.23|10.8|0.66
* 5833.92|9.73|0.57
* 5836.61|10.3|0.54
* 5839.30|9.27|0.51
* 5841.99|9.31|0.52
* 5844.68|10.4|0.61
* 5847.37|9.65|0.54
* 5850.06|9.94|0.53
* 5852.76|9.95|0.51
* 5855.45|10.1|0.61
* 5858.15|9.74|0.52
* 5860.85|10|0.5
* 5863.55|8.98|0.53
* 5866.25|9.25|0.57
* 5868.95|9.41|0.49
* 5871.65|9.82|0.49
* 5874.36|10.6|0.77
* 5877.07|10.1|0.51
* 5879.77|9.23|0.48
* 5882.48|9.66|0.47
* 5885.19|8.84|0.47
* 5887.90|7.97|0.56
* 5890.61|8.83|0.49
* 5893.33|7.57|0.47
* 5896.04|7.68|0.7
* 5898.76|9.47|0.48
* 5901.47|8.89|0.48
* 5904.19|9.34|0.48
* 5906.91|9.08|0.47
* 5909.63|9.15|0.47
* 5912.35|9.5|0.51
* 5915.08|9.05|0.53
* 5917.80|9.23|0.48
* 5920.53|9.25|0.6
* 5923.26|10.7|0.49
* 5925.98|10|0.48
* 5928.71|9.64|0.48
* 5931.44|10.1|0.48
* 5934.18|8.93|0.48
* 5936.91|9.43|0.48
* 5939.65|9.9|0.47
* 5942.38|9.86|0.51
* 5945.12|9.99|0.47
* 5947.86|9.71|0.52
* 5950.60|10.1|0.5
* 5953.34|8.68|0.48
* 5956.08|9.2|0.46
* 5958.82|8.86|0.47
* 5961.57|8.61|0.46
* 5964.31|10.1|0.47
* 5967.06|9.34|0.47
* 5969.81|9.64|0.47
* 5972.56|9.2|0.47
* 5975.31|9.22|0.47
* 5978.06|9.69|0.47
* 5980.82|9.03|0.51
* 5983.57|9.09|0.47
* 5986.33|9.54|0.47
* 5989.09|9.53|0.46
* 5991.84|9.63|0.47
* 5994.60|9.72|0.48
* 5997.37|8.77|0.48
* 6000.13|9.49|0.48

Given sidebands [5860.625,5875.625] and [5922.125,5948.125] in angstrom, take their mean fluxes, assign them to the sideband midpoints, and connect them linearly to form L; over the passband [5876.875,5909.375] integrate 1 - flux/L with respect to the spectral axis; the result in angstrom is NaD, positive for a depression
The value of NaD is 2.9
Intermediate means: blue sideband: 9.65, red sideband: 9.82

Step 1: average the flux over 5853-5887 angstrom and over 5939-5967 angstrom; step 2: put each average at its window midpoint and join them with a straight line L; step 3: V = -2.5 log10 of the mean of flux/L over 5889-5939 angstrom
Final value 0.04 mag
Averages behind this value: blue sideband 9.63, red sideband 9.48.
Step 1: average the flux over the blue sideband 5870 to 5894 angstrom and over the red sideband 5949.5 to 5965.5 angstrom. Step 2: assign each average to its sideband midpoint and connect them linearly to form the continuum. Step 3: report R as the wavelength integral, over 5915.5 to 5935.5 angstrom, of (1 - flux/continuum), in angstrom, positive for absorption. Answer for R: -0.9 angstrom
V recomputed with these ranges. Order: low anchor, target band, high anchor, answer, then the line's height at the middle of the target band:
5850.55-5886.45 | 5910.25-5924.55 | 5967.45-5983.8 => 0.000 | 9.52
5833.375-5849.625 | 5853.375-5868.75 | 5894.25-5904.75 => -0.020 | 9.44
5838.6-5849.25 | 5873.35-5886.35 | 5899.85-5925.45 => -0.016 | 9.53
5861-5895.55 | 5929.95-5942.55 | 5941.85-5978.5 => -0.030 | 9.35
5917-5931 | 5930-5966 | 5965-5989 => 0.013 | 9.61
